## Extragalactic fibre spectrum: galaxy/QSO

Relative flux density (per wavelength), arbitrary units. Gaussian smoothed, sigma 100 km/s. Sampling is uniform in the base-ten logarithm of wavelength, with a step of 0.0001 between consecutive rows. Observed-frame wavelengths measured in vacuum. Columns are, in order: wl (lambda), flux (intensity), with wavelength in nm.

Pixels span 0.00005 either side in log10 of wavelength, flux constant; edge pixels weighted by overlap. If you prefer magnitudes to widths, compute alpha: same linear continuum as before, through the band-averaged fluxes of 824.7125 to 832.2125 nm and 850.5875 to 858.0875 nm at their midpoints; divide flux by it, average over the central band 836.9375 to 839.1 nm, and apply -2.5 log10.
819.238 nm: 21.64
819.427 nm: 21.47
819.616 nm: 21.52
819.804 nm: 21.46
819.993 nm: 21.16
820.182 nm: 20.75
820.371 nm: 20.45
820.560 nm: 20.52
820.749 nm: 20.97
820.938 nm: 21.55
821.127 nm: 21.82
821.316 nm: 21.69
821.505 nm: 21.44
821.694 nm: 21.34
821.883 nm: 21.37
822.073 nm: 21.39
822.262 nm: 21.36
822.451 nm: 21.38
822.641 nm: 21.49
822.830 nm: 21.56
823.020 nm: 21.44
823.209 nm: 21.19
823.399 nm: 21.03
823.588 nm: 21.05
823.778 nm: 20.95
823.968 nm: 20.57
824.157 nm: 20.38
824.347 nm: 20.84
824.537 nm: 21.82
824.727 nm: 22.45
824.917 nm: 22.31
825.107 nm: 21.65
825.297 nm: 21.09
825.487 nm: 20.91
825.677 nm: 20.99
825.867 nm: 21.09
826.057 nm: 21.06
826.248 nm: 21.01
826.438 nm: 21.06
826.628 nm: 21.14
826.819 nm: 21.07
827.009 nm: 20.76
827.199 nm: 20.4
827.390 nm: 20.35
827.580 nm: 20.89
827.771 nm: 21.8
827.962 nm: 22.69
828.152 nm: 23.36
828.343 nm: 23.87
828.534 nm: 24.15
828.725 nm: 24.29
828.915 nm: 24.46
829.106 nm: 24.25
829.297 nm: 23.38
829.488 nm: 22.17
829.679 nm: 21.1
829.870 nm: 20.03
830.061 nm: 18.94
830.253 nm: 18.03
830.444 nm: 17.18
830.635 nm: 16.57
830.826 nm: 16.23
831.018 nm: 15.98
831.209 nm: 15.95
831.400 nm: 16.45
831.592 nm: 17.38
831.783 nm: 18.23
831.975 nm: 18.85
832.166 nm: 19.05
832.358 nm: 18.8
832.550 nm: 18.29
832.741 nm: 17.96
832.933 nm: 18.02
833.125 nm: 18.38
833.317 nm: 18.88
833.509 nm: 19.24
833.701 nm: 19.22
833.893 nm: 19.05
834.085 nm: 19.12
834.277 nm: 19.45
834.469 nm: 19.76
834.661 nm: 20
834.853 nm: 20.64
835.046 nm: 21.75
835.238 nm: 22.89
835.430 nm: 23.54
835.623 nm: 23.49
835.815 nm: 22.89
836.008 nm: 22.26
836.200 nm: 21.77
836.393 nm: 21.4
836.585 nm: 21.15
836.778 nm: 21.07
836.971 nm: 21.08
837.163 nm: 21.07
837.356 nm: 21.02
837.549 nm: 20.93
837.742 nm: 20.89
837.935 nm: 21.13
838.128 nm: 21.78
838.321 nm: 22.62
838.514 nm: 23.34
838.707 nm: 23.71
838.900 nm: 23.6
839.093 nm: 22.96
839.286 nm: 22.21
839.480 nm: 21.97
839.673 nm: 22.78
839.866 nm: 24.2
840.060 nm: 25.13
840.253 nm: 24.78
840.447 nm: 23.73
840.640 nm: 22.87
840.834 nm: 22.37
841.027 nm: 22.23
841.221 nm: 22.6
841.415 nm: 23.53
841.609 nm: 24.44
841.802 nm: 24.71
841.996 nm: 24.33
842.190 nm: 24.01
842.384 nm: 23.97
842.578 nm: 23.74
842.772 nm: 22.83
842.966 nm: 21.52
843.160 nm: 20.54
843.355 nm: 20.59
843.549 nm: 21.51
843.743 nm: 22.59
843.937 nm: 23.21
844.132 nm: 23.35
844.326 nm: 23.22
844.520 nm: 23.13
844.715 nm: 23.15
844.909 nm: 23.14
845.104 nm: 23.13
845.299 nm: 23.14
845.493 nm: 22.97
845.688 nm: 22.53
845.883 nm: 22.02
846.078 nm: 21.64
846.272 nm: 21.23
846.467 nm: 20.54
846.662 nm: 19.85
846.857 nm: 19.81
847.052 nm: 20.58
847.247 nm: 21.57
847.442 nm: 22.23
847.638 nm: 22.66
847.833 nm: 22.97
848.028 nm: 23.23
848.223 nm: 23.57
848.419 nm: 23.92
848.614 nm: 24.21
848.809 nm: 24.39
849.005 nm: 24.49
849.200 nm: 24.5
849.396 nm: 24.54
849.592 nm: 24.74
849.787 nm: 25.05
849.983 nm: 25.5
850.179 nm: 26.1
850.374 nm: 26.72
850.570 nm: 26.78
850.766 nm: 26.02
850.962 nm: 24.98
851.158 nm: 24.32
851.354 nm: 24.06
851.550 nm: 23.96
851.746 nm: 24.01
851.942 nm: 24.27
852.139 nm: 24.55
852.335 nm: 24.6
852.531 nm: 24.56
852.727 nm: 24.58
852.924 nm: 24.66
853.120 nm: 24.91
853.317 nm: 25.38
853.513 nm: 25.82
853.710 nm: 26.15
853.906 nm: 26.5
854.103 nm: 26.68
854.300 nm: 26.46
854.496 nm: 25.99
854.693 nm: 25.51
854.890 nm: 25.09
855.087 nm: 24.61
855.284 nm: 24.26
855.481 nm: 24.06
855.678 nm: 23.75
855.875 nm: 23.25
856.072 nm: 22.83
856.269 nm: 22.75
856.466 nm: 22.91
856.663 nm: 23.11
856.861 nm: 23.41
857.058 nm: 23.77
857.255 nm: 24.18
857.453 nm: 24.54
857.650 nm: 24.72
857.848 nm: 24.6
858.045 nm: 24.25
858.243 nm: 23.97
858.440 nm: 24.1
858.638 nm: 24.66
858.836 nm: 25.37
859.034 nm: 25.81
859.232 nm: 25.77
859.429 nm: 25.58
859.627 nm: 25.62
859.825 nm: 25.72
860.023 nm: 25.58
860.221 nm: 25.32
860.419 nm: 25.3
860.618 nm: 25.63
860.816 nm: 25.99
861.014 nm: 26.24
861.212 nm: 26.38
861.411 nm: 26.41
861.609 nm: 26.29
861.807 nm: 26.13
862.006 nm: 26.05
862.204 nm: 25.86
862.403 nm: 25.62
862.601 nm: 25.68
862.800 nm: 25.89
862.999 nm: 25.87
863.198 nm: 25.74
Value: 0.00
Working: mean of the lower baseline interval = 20.6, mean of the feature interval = 22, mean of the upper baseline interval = 24.6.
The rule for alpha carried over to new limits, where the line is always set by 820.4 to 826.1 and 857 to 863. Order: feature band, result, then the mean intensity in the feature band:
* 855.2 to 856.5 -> 0.07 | 23.4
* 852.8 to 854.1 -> -0.04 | 25.6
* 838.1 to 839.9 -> 0.01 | 22.9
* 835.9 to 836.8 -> 0.06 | 21.6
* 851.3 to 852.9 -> 0.01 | 24.3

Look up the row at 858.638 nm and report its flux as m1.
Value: 24.66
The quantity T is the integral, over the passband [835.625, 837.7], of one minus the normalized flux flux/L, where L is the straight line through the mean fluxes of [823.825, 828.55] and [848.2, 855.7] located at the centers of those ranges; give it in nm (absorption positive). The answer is 0.12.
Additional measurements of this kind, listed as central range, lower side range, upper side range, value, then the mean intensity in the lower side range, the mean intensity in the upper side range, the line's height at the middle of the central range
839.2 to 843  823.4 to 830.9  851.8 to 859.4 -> -0.09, 21.2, 24.6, 22.9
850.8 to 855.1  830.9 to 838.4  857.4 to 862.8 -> -0.21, 20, 25.5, 23.9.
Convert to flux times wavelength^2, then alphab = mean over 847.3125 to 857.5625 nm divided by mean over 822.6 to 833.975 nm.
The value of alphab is 1.28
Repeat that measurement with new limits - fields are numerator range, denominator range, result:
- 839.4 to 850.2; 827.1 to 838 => 1.16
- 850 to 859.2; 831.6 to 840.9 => 1.22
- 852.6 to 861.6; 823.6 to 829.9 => 1.23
